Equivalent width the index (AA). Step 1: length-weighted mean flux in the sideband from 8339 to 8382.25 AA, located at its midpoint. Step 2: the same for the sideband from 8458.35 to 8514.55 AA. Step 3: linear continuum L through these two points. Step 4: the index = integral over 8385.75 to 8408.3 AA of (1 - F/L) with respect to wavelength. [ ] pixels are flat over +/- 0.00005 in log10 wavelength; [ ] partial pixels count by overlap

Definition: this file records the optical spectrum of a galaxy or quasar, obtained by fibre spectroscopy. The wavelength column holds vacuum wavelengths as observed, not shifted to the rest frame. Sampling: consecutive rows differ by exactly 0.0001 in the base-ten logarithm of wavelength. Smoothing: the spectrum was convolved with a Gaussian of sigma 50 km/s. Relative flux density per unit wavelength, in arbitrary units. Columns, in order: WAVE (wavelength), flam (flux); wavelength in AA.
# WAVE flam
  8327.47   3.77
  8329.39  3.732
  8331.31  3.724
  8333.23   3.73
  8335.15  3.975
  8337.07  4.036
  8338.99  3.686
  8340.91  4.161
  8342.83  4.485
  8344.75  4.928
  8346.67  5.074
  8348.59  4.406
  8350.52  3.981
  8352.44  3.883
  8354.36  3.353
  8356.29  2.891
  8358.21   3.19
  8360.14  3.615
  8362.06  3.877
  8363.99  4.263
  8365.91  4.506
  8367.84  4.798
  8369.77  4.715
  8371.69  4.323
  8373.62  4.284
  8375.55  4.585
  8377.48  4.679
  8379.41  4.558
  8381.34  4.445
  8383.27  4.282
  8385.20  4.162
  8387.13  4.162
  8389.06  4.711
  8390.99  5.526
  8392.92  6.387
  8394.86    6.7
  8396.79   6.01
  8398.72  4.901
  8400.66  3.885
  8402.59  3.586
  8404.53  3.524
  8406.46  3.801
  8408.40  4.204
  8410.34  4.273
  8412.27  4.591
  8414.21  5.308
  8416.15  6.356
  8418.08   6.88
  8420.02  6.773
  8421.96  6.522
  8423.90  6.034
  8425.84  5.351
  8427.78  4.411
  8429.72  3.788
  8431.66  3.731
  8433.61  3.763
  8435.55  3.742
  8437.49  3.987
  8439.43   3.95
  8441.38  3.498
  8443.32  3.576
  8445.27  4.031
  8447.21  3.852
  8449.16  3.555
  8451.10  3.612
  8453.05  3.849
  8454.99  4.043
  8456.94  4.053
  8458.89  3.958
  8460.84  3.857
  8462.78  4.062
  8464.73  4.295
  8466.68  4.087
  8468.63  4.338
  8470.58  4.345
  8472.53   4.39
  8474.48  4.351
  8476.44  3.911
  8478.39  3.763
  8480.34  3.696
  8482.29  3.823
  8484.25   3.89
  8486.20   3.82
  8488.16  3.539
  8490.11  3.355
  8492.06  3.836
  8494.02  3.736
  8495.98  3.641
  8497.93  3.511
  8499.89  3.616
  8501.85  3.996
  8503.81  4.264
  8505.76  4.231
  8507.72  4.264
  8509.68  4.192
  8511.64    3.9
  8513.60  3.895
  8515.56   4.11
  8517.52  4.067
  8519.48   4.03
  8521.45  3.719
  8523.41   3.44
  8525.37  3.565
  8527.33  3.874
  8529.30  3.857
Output -3.6 AA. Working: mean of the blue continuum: 4.22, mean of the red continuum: 3.95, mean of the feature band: 4.8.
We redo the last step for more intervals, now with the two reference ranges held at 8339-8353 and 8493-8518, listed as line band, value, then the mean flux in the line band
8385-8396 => -2.8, 5.37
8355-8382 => 0.9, 4.18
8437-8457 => 1.5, 3.8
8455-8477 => -0.5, 4.15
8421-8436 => -1.9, 4.7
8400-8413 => 0.8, 3.97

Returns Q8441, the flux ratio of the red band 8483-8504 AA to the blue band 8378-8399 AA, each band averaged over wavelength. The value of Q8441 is 0.73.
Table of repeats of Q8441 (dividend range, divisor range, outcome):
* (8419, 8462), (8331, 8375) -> 1.04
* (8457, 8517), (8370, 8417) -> 0.84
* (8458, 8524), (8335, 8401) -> 0.89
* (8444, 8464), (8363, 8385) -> 0.87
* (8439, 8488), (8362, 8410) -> 0.86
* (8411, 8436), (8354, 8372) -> 1.31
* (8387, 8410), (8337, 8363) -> 1.21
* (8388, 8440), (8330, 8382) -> 1.19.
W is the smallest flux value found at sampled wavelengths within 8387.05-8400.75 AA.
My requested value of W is 3.885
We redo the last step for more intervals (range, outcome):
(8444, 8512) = 3.355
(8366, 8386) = 4.162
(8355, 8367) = 2.891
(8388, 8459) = 3.498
